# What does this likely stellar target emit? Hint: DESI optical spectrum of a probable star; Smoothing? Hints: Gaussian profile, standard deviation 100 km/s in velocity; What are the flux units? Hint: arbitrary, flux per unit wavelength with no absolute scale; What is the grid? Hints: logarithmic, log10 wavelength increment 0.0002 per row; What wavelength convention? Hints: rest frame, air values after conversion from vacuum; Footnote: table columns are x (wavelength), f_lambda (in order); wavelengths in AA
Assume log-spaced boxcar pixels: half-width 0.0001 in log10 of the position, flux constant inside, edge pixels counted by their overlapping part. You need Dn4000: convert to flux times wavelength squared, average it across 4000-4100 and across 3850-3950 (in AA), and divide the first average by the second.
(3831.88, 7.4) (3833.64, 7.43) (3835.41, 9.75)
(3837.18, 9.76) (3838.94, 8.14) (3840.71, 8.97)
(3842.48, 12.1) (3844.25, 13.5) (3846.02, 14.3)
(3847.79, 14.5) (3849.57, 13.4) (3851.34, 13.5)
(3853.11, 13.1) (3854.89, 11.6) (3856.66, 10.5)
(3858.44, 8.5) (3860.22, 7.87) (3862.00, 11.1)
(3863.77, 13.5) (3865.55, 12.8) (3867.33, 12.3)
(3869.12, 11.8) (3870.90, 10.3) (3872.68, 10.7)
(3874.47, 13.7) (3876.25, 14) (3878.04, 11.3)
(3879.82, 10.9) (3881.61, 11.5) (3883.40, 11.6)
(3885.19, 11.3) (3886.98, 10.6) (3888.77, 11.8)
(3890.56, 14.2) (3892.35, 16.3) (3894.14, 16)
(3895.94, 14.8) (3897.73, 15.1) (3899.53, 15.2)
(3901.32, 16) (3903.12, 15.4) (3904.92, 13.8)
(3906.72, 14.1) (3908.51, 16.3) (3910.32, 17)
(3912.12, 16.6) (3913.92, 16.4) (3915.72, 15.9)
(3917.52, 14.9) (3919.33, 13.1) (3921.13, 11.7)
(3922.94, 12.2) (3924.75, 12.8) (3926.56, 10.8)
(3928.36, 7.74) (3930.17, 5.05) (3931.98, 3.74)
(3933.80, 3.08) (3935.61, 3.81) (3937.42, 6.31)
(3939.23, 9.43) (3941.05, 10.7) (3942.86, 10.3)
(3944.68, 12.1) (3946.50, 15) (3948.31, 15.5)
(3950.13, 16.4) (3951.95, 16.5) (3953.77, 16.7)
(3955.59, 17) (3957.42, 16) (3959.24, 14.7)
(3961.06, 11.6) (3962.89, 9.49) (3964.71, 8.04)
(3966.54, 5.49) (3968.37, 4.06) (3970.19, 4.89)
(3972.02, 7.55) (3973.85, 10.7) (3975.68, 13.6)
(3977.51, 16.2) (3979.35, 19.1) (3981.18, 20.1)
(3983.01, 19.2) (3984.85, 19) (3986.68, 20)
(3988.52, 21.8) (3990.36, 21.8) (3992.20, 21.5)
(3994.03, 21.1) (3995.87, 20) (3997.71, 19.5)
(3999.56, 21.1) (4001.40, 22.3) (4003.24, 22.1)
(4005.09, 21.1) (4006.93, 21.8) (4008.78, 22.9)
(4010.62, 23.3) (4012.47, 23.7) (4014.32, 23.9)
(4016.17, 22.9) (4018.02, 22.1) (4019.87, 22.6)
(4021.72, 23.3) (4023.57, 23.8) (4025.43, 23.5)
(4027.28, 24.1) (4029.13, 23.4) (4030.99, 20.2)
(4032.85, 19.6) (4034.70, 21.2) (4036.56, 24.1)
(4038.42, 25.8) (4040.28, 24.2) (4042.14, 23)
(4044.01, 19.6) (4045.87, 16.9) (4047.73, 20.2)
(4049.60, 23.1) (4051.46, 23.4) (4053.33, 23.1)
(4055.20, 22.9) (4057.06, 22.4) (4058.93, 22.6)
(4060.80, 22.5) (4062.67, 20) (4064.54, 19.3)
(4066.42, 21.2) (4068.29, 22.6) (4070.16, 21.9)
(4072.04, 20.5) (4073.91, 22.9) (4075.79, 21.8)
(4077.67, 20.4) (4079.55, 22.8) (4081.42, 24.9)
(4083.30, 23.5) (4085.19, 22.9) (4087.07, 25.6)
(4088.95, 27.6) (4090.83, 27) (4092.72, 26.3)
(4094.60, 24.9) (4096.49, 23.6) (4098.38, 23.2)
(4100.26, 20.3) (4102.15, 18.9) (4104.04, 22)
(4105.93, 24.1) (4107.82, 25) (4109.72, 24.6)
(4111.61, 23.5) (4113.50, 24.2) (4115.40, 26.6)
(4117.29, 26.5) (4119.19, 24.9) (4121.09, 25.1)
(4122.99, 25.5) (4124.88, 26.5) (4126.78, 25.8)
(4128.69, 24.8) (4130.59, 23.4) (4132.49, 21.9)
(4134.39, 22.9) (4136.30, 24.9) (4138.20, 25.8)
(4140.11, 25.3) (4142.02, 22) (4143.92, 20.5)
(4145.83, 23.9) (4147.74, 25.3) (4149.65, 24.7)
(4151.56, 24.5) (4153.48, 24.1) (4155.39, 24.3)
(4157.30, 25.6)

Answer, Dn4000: 2.0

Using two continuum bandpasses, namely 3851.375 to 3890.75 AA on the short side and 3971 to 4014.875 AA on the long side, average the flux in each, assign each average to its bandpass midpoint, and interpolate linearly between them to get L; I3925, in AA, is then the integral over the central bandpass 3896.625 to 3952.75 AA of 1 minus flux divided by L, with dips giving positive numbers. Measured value 9.7 AA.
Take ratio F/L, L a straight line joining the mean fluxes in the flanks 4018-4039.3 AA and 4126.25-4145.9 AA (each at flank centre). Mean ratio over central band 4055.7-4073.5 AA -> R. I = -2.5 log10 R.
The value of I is 0.08 mag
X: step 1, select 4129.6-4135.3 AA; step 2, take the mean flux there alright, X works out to 22.8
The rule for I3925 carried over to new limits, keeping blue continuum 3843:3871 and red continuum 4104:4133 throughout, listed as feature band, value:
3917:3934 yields 6.3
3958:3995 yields 7.2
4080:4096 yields -1.3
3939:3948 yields 2.4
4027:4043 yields -1.6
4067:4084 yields 0.3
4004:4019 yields -2.4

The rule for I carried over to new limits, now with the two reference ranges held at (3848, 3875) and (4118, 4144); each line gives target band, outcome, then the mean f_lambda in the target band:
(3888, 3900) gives -0.12 mag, 14.8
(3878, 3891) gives 0.11 mag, 11.6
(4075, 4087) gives -0.04 mag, 22.9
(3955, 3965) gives 0.25 mag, 13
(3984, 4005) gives -0.17 mag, 20.9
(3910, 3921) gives -0.08 mag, 15.3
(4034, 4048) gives -0.09 mag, 22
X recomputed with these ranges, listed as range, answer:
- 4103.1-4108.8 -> 23.7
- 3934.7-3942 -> 7.59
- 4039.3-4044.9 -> 22.3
